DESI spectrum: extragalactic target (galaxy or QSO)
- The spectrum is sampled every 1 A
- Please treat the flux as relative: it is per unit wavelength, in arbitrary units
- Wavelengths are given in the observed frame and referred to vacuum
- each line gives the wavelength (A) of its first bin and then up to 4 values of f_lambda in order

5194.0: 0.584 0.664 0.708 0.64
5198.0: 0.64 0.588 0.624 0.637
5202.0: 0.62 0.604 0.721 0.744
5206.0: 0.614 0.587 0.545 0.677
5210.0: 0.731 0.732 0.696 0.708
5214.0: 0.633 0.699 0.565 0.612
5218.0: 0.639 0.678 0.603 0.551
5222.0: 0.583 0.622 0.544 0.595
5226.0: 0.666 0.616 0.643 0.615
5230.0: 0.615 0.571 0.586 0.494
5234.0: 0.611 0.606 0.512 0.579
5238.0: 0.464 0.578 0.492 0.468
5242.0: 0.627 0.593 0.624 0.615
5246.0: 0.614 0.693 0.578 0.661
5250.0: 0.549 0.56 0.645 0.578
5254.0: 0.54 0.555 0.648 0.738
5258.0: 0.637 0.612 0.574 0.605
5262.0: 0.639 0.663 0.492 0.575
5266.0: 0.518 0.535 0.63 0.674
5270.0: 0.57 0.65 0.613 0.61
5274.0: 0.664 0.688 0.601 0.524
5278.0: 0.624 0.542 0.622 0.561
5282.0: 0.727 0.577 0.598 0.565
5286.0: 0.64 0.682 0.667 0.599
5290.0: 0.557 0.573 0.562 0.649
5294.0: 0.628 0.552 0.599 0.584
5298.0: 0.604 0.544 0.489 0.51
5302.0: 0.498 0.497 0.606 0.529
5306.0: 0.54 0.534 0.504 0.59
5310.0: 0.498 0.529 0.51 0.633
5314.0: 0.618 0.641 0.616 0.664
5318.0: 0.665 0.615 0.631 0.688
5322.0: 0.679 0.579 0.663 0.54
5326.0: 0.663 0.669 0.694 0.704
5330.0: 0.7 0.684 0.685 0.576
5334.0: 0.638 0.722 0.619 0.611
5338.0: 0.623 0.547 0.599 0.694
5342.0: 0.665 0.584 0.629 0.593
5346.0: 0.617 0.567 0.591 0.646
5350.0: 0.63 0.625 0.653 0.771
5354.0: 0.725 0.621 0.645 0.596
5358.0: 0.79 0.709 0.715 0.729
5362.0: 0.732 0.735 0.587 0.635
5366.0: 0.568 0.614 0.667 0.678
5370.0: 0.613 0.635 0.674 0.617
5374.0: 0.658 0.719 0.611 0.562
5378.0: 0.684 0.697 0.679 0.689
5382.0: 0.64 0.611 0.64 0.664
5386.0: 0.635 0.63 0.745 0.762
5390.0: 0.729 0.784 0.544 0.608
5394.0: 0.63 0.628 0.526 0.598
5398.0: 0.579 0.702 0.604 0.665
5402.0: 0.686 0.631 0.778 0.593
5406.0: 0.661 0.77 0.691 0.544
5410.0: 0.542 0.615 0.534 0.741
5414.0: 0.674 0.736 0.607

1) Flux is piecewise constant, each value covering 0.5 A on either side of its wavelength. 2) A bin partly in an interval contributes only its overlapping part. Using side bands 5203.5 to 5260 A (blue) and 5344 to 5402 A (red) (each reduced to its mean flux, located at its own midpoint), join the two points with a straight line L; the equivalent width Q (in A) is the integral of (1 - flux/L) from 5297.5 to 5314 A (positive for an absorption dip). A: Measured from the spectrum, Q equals 2.40 A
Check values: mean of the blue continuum 0.611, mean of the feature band 0.541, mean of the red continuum 0.653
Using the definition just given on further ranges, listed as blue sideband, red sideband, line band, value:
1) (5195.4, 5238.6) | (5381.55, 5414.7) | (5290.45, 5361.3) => 2.2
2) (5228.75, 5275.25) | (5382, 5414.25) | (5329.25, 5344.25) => -0.3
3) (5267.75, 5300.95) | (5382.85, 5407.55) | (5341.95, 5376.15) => -0.7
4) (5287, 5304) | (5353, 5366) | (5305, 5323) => 0.3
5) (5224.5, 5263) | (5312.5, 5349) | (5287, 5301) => 0.7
